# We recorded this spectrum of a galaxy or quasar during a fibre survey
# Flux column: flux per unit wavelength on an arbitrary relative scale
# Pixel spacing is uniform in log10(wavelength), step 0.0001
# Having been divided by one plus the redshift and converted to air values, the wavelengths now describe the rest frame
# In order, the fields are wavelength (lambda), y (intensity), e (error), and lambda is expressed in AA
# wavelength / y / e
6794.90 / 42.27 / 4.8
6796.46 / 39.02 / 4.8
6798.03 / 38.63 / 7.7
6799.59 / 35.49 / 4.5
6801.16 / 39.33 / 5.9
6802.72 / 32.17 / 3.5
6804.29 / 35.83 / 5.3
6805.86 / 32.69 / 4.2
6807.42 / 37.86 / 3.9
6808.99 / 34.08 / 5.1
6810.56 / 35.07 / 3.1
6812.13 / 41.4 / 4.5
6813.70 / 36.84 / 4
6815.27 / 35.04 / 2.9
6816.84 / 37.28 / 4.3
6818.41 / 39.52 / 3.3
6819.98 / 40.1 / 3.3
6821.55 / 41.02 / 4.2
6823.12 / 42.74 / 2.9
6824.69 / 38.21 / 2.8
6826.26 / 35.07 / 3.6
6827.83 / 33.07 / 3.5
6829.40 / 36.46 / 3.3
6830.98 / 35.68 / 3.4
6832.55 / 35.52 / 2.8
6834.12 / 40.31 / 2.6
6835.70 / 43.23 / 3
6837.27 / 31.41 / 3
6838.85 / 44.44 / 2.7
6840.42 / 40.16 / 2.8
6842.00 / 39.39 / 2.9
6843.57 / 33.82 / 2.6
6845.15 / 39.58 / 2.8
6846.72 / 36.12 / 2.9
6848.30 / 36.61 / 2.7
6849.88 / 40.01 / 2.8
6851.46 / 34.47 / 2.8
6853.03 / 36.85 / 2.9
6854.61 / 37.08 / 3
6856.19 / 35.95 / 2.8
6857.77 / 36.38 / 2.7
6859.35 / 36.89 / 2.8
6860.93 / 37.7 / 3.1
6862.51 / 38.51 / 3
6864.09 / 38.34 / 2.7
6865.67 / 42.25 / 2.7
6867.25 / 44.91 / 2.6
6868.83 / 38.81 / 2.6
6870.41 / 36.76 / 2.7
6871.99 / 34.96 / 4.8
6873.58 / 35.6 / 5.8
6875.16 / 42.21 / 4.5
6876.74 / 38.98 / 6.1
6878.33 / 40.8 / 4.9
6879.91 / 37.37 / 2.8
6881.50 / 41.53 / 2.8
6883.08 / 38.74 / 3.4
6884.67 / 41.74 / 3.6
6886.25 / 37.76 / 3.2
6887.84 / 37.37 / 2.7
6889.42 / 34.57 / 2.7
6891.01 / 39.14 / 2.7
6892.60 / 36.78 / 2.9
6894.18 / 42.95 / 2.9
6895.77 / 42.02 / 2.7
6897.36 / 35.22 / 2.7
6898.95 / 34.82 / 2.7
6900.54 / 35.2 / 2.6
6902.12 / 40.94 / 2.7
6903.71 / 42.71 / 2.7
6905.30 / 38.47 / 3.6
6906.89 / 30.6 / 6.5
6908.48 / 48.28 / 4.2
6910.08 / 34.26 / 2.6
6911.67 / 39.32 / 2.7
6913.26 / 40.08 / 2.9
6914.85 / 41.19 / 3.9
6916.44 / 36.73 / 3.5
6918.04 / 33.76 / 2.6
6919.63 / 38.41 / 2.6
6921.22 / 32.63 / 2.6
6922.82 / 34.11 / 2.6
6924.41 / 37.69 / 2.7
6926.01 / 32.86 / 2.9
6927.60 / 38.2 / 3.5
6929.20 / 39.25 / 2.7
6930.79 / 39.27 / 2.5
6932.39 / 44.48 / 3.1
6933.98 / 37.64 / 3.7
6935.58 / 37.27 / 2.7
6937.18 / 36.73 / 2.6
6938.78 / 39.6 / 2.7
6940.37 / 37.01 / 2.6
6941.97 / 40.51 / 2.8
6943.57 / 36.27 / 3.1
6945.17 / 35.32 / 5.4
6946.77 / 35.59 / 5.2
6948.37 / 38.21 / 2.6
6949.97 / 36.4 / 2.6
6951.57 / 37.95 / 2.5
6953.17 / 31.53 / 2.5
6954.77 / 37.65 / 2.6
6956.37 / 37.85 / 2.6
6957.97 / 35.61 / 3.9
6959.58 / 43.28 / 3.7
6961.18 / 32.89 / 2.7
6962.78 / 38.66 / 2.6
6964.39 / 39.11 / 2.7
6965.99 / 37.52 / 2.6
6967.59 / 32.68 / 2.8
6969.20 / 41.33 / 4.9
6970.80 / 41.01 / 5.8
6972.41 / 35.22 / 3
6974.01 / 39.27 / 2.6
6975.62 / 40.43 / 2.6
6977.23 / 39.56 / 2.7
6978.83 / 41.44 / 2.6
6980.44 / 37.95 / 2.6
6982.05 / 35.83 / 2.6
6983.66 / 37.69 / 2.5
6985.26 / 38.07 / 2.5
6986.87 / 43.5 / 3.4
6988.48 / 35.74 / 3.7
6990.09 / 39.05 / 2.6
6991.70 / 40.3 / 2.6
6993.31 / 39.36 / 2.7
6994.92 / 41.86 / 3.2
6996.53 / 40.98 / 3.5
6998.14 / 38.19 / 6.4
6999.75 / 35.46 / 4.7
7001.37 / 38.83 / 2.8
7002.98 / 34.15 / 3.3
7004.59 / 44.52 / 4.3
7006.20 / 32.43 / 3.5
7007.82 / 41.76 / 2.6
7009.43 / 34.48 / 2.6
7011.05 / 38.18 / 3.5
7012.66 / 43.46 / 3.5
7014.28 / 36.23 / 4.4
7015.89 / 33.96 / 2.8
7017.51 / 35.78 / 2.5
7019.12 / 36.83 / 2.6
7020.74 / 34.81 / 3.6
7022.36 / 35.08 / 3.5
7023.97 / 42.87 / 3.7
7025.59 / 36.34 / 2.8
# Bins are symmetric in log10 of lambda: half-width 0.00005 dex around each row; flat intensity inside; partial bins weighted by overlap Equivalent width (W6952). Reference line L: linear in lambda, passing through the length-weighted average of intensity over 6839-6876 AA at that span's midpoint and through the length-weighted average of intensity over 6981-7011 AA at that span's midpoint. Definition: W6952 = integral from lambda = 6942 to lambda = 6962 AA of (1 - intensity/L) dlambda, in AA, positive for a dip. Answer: 0.8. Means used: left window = 38.1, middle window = 36.7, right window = 38.4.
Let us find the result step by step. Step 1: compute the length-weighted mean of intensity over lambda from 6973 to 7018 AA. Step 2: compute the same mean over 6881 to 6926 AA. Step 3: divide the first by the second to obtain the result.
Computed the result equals 1.0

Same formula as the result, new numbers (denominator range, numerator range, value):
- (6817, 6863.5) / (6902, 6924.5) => 1.00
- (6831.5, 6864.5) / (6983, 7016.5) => 1.02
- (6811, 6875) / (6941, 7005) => 1.00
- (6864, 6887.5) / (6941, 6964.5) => 0.94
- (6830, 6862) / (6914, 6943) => 1.00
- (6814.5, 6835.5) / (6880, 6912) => 1.02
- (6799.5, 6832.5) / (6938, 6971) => 1.01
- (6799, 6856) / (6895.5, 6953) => 1.01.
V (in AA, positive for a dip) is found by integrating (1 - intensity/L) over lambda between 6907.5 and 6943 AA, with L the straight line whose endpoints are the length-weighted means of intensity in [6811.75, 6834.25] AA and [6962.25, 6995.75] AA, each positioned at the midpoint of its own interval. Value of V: 0.3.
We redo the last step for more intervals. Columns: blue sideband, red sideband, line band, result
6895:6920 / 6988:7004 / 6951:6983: 0.50 AA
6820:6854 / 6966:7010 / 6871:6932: 0.10 AA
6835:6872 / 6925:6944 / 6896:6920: 0.10 AA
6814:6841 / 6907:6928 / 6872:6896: -0.88 AA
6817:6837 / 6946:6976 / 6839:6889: -0.48 AA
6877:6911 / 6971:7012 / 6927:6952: 0.34 AA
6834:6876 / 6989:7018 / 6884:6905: -0.17 AA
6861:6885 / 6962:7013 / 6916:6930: 1.11 AA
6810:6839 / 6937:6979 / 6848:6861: 0.35 AA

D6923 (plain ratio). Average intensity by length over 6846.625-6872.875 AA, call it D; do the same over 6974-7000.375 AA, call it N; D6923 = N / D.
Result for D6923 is 1.03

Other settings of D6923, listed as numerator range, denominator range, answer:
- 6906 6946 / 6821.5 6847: 0.99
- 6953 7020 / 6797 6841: 1.02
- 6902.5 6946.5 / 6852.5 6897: 0.98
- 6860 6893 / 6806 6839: 1.03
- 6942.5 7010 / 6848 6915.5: 0.99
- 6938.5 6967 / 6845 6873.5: 0.98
